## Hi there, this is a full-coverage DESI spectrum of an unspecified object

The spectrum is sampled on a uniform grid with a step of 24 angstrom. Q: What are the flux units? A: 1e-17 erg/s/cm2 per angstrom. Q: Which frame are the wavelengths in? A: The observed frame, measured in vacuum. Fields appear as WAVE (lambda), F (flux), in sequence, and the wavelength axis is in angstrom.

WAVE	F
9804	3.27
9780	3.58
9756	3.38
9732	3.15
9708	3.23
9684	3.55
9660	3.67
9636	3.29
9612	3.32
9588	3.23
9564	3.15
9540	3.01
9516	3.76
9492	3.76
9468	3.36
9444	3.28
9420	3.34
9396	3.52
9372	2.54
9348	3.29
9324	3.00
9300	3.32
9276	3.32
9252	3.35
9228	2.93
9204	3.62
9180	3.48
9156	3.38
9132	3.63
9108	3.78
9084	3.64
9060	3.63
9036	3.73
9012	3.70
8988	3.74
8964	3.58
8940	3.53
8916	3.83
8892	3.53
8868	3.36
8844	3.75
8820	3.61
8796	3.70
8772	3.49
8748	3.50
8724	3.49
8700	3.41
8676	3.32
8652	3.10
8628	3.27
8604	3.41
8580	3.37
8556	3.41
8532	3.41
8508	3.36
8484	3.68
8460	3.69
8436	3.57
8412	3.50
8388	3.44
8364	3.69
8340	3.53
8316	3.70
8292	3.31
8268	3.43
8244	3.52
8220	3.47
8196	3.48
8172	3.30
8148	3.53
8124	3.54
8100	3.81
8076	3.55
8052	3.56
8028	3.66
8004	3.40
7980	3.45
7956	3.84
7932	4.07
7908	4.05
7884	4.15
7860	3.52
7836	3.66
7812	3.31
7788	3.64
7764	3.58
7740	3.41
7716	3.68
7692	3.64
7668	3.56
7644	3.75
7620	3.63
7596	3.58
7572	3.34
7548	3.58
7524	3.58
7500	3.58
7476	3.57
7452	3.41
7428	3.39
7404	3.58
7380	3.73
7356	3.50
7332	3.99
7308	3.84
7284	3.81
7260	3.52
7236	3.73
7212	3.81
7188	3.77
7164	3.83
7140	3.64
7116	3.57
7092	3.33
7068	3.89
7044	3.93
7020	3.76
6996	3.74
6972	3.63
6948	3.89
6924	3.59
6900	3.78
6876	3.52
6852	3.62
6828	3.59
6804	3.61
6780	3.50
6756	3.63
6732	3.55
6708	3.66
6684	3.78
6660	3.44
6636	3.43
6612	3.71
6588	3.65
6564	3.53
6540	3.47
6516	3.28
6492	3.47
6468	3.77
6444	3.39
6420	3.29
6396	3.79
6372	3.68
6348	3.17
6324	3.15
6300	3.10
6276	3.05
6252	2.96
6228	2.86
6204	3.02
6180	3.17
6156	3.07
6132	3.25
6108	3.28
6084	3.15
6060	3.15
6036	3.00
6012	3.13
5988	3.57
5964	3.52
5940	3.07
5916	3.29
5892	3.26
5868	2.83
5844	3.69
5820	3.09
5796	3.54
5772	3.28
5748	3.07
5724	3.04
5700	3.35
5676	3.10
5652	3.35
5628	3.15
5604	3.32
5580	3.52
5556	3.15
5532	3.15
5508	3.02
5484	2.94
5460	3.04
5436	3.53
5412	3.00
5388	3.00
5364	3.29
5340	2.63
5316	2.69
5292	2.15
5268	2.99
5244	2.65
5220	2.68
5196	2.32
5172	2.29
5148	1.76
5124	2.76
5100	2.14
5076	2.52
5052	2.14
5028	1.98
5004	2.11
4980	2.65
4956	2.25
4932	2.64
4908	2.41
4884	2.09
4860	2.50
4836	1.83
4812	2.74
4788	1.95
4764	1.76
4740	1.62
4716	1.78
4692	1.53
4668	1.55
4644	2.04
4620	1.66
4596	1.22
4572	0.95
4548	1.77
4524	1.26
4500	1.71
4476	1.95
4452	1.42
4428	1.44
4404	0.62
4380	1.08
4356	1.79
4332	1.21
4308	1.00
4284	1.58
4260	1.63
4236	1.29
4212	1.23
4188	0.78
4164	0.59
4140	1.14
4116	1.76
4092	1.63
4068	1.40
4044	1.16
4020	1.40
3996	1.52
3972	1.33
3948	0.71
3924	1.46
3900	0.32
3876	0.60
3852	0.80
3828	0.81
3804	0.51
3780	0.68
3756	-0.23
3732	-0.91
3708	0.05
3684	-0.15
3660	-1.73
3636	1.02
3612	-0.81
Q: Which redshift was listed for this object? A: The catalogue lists 0.20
